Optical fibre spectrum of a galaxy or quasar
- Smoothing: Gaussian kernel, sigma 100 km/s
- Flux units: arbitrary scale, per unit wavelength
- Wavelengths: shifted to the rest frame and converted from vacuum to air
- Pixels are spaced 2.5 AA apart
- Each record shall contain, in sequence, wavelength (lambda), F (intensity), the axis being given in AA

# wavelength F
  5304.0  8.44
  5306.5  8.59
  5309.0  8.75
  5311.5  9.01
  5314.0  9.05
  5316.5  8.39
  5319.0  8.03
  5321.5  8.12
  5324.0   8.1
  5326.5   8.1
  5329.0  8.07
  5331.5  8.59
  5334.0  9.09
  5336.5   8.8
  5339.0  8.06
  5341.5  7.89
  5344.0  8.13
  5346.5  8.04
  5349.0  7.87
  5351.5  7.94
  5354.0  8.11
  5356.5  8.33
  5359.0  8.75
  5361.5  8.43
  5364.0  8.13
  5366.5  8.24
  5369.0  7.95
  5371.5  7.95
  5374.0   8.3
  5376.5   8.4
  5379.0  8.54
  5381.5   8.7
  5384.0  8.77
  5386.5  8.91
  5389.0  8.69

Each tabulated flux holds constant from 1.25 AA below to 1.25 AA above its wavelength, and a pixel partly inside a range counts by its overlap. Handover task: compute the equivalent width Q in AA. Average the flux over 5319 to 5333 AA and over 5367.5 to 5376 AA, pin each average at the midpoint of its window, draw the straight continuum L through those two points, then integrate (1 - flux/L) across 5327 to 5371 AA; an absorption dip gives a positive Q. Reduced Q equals -0.56 AA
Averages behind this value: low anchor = 8.2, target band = 8.25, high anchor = 8.1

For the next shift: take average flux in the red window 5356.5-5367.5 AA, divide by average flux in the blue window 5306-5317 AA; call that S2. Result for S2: 0.95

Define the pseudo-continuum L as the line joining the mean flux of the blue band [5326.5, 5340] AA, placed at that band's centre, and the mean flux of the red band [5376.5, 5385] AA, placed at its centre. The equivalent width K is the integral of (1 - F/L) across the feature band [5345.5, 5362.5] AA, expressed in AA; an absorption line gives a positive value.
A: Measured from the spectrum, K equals 0.7 AA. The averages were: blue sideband 8.49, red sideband 8.63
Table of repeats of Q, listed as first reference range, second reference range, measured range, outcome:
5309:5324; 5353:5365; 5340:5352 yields 0.6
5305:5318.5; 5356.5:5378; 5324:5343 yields 0.4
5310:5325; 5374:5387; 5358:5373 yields 0.6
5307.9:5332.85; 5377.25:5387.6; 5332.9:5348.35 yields 0.4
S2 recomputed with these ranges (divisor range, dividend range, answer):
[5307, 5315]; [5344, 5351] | 0.90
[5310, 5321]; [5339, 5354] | 0.93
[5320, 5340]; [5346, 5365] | 0.98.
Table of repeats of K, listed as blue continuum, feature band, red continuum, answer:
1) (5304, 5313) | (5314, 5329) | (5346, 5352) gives 0.48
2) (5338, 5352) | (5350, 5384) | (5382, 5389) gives 0.50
